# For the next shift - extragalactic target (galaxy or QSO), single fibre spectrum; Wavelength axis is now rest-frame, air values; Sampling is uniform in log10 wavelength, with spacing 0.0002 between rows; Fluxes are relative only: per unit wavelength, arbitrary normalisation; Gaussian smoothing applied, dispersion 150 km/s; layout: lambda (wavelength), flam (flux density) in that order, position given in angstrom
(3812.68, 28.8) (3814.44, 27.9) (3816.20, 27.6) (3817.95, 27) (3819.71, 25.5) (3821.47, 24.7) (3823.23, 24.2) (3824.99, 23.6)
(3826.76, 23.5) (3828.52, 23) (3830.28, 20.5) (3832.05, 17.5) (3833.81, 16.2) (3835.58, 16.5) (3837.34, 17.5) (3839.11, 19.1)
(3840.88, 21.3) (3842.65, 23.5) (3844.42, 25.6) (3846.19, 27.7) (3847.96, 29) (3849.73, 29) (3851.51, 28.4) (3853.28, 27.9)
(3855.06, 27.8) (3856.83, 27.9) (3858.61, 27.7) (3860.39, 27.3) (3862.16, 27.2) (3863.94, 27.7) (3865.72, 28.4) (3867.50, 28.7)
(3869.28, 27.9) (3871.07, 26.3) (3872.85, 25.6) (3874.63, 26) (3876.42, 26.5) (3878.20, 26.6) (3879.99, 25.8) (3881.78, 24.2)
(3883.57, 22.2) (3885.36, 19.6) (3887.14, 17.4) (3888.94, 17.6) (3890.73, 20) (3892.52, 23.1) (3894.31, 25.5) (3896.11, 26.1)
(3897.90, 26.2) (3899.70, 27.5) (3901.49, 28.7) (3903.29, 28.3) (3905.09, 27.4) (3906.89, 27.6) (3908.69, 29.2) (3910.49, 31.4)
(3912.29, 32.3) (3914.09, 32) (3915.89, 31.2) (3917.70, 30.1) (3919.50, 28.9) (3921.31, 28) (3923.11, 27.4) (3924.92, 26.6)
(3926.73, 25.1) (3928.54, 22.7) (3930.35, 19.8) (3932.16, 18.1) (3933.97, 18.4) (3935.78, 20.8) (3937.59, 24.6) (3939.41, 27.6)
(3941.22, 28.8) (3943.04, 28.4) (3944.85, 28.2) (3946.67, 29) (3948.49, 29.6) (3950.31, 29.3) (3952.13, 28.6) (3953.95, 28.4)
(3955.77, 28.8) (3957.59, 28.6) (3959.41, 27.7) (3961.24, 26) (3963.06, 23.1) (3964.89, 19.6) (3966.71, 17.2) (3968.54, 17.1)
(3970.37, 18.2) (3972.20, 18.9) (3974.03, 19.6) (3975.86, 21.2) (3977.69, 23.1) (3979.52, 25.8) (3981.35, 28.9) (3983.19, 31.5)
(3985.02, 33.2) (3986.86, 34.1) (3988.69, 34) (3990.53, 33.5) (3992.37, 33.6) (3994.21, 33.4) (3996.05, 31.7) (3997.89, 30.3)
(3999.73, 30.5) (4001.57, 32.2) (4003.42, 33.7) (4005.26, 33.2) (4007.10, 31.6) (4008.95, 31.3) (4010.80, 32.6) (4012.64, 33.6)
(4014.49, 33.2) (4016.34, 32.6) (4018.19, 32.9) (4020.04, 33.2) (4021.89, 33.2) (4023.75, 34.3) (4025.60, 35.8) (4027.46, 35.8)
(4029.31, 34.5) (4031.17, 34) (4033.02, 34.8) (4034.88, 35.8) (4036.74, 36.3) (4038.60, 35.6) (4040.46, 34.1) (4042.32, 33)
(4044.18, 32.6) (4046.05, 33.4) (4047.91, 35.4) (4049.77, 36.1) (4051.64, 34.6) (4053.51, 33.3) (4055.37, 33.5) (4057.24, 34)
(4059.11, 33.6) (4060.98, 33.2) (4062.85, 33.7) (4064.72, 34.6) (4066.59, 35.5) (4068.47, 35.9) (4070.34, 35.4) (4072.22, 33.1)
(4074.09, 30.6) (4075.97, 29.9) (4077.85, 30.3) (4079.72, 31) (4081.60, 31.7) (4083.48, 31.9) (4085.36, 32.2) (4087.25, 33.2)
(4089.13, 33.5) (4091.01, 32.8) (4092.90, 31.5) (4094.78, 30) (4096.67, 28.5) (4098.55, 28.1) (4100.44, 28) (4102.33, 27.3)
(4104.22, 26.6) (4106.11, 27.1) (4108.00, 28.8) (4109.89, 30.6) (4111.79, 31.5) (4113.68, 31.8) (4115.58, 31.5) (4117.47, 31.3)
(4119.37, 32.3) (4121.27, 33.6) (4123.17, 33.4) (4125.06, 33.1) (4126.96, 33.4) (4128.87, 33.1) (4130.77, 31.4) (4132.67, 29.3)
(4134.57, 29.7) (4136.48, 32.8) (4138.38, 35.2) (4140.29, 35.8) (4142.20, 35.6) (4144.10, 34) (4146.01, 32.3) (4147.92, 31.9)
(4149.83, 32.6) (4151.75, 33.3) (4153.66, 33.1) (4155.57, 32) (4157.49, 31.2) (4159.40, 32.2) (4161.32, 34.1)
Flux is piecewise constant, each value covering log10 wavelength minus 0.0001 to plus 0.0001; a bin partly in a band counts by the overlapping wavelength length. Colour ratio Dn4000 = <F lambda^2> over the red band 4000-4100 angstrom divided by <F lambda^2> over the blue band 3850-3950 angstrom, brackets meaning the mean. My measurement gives 1.4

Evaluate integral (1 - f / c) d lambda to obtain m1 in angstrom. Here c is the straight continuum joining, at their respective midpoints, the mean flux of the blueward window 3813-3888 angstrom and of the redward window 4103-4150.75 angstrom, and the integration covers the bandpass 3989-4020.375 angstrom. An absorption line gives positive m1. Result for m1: -4.2 angstrom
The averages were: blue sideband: 24.7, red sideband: 31.9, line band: 32.6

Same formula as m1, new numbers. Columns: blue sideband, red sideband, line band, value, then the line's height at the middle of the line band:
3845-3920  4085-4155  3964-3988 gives 4.1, 28.7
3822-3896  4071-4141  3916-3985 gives 4.2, 26.8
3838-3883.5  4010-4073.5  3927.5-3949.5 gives 3.8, 29.7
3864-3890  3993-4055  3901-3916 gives -1.8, 26.5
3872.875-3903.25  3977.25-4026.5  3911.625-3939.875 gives 1.0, 26.8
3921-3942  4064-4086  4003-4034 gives -4.6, 29.2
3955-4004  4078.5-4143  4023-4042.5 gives -4.1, 28.9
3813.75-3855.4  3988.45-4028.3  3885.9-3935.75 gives 3.9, 27.9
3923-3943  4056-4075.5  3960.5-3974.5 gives 3.4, 26.3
